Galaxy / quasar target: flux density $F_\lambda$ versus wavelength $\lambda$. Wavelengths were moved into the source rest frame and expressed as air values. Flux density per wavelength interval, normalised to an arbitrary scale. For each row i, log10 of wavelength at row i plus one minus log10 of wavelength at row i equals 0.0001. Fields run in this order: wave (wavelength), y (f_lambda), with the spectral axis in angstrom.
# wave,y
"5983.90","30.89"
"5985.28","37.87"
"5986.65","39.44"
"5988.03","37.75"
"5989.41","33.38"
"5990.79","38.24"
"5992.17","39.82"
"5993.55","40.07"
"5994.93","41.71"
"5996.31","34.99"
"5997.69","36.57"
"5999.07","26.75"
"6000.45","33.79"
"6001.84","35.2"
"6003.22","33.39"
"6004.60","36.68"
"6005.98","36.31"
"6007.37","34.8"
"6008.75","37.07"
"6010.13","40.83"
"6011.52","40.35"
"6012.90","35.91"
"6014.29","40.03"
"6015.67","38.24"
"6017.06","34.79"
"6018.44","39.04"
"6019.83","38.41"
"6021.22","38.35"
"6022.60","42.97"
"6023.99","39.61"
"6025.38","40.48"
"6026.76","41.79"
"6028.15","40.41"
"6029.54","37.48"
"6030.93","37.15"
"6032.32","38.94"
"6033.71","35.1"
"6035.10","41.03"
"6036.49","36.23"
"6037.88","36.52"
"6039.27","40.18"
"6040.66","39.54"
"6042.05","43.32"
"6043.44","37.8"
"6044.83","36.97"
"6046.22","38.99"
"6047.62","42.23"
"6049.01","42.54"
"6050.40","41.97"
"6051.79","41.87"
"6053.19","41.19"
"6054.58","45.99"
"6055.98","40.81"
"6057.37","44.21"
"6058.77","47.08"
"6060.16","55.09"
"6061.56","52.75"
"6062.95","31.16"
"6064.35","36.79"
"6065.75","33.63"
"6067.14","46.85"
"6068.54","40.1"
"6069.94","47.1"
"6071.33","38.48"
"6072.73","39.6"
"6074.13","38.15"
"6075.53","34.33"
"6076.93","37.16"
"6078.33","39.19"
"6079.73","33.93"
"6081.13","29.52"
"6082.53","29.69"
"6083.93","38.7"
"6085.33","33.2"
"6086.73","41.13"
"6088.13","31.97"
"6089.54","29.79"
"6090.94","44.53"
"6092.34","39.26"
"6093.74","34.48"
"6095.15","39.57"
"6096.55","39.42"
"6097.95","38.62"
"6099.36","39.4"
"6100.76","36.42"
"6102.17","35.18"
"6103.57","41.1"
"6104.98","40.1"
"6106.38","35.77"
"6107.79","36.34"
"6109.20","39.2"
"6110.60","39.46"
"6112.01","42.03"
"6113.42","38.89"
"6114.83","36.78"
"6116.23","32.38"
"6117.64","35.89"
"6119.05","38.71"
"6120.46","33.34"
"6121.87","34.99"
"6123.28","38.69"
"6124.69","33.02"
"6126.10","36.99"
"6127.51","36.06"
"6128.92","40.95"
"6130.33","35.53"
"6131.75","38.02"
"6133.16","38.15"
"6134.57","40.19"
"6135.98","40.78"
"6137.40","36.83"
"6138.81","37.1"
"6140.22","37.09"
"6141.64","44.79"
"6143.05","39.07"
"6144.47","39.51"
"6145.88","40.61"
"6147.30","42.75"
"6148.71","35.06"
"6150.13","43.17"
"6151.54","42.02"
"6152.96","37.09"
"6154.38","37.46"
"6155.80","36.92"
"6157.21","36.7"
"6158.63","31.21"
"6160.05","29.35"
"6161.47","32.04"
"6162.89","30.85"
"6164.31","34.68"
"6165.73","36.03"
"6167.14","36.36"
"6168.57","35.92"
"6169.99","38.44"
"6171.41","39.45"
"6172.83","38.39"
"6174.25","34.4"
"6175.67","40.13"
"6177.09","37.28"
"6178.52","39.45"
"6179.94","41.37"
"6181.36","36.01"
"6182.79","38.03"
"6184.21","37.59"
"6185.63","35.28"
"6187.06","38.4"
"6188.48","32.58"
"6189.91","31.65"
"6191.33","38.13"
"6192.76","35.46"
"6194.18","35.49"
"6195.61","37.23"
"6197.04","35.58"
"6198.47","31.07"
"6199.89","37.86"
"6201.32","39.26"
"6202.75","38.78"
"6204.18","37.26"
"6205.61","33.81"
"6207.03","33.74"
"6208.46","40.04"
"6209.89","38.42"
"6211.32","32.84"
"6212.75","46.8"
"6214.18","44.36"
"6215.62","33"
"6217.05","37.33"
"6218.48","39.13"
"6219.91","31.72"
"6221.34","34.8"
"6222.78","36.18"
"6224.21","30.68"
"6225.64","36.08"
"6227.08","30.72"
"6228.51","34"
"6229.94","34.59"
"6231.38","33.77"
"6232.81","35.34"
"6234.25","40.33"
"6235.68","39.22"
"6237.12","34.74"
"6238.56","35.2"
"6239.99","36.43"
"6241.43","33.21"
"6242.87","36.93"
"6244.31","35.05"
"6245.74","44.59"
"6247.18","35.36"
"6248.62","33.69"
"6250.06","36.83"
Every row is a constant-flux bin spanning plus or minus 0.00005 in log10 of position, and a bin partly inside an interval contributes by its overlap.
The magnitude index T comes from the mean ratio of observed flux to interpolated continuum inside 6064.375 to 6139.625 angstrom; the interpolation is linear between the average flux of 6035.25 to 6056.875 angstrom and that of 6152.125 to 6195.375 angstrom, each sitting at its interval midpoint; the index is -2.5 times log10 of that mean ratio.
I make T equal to 0.03 mag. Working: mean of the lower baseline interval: 40.5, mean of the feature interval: 37.5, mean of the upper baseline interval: 36.1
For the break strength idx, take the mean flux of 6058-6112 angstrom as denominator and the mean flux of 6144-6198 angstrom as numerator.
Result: 0.95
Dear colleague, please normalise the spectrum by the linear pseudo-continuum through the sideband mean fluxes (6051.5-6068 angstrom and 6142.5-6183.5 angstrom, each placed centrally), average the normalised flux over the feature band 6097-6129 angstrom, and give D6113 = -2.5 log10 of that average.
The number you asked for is 0.08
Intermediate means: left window 43.1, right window 37.2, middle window 37.4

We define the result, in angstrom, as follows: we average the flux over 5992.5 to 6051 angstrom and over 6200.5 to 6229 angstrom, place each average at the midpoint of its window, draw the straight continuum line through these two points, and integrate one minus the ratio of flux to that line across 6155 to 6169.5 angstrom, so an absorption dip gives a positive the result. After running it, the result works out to 1.1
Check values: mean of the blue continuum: 38.2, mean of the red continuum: 36.5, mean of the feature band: 34.1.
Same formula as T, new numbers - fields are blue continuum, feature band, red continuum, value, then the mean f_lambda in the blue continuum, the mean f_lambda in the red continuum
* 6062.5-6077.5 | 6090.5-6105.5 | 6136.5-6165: -0.019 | 38.6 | 37.2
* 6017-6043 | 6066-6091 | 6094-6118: 0.036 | 39.1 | 38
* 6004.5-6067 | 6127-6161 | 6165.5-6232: -0.014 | 39.9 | 36.5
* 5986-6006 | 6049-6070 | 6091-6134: -0.162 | 36.3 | 37.6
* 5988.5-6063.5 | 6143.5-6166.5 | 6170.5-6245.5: 0.020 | 39.2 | 36.5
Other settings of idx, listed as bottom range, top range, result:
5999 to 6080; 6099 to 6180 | 0.95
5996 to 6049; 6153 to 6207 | 0.95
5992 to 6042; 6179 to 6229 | 0.96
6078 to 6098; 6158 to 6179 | 0.99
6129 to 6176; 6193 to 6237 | 0.97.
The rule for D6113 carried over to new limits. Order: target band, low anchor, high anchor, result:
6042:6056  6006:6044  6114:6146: -0.07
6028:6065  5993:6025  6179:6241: -0.11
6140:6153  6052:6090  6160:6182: -0.09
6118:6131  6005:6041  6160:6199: 0.01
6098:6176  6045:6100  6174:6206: 0.02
